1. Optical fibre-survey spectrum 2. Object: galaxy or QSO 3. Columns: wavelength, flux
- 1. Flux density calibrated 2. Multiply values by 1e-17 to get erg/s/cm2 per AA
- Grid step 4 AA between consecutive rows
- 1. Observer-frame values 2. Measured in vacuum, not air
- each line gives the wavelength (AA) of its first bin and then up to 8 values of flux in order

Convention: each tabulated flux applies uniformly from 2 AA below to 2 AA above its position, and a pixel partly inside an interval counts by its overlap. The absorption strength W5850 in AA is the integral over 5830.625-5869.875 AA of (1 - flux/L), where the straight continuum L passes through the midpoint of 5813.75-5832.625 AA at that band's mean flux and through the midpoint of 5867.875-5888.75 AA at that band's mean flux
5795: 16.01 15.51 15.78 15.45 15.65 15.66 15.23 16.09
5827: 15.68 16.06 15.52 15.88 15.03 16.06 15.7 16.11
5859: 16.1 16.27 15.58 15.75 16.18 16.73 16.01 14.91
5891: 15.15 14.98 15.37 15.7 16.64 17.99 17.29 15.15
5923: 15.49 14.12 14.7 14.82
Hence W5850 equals 0.0 AA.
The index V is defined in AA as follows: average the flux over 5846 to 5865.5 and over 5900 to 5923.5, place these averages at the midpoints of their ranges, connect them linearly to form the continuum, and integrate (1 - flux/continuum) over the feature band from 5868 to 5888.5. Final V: 0.3 AA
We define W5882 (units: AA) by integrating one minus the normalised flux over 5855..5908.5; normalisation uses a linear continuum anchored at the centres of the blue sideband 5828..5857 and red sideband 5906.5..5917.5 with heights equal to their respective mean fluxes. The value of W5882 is 2.6 AA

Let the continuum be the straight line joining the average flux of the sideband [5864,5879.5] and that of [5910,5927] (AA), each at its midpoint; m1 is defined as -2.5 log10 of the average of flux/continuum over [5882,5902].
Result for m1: 0.05 mag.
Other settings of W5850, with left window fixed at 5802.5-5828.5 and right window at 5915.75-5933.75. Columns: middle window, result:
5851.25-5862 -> -0.4 AA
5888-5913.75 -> -1.4 AA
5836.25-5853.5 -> -0.2 AA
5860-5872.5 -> -0.4 AA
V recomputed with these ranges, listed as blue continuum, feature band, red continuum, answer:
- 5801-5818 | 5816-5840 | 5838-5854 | -0.13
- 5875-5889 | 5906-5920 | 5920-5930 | -1.62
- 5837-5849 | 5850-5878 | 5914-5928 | -0.69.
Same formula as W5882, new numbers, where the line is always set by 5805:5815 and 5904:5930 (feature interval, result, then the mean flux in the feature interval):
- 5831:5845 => 0.1 AA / 15.6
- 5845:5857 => -0.2 AA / 16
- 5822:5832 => -0.2 AA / 15.9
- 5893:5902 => 0.4 AA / 15.2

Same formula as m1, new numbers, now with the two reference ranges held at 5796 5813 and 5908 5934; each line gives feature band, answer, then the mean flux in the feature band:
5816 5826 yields 0.00 mag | 15.7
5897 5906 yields 0.01 mag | 15.7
